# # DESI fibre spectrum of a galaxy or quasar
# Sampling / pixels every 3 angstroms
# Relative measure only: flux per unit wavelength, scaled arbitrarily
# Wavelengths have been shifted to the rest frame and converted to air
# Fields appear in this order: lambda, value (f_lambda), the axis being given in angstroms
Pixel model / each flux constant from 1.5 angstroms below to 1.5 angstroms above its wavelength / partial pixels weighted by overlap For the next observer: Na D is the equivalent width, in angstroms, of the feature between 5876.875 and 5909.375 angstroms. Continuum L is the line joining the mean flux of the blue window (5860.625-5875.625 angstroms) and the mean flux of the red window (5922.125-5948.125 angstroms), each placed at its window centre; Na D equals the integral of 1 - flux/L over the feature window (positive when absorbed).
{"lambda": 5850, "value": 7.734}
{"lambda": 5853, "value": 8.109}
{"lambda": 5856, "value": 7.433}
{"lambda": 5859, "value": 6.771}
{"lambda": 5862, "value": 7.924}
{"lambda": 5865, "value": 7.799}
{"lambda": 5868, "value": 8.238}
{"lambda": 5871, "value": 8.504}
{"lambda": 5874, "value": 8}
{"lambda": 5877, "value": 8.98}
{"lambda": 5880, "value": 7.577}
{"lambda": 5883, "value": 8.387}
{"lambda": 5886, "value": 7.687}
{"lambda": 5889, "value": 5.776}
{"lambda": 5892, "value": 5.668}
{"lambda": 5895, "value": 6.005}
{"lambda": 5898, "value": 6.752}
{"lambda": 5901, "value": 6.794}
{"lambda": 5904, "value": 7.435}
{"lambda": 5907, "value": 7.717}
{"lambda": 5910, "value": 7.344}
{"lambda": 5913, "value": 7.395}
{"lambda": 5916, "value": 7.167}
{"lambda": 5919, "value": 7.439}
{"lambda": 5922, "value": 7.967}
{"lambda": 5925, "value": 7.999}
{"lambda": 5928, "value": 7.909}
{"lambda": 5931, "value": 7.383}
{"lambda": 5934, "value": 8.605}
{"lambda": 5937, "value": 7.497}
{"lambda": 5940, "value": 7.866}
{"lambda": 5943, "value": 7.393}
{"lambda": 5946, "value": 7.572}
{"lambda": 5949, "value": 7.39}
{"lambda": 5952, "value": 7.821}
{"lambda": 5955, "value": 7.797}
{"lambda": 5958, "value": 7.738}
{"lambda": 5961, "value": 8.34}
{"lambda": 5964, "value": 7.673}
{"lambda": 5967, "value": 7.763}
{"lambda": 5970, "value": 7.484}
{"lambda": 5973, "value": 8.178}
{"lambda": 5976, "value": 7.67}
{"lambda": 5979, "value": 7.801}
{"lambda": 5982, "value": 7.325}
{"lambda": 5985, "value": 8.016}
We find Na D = 3.6 angstroms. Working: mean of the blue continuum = 8.1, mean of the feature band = 7.09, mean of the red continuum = 7.78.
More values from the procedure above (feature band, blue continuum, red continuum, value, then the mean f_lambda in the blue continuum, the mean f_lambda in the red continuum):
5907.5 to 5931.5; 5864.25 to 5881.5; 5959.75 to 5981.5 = 1.3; 8.2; 7.81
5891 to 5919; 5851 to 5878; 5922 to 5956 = 3.1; 7.95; 7.76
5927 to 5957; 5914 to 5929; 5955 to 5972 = 0.1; 7.68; 7.81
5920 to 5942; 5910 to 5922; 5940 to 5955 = -1.1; 7.41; 7.6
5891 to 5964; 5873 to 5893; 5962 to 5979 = 1.5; 7.47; 7.78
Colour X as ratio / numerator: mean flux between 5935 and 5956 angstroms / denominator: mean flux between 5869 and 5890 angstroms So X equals 0.97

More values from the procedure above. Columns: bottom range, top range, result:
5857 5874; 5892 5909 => 0.87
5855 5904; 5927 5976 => 1.05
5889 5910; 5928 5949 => 1.15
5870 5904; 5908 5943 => 1.06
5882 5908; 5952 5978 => 1.14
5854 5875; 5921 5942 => 1.01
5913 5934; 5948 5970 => 1.01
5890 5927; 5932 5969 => 1.09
